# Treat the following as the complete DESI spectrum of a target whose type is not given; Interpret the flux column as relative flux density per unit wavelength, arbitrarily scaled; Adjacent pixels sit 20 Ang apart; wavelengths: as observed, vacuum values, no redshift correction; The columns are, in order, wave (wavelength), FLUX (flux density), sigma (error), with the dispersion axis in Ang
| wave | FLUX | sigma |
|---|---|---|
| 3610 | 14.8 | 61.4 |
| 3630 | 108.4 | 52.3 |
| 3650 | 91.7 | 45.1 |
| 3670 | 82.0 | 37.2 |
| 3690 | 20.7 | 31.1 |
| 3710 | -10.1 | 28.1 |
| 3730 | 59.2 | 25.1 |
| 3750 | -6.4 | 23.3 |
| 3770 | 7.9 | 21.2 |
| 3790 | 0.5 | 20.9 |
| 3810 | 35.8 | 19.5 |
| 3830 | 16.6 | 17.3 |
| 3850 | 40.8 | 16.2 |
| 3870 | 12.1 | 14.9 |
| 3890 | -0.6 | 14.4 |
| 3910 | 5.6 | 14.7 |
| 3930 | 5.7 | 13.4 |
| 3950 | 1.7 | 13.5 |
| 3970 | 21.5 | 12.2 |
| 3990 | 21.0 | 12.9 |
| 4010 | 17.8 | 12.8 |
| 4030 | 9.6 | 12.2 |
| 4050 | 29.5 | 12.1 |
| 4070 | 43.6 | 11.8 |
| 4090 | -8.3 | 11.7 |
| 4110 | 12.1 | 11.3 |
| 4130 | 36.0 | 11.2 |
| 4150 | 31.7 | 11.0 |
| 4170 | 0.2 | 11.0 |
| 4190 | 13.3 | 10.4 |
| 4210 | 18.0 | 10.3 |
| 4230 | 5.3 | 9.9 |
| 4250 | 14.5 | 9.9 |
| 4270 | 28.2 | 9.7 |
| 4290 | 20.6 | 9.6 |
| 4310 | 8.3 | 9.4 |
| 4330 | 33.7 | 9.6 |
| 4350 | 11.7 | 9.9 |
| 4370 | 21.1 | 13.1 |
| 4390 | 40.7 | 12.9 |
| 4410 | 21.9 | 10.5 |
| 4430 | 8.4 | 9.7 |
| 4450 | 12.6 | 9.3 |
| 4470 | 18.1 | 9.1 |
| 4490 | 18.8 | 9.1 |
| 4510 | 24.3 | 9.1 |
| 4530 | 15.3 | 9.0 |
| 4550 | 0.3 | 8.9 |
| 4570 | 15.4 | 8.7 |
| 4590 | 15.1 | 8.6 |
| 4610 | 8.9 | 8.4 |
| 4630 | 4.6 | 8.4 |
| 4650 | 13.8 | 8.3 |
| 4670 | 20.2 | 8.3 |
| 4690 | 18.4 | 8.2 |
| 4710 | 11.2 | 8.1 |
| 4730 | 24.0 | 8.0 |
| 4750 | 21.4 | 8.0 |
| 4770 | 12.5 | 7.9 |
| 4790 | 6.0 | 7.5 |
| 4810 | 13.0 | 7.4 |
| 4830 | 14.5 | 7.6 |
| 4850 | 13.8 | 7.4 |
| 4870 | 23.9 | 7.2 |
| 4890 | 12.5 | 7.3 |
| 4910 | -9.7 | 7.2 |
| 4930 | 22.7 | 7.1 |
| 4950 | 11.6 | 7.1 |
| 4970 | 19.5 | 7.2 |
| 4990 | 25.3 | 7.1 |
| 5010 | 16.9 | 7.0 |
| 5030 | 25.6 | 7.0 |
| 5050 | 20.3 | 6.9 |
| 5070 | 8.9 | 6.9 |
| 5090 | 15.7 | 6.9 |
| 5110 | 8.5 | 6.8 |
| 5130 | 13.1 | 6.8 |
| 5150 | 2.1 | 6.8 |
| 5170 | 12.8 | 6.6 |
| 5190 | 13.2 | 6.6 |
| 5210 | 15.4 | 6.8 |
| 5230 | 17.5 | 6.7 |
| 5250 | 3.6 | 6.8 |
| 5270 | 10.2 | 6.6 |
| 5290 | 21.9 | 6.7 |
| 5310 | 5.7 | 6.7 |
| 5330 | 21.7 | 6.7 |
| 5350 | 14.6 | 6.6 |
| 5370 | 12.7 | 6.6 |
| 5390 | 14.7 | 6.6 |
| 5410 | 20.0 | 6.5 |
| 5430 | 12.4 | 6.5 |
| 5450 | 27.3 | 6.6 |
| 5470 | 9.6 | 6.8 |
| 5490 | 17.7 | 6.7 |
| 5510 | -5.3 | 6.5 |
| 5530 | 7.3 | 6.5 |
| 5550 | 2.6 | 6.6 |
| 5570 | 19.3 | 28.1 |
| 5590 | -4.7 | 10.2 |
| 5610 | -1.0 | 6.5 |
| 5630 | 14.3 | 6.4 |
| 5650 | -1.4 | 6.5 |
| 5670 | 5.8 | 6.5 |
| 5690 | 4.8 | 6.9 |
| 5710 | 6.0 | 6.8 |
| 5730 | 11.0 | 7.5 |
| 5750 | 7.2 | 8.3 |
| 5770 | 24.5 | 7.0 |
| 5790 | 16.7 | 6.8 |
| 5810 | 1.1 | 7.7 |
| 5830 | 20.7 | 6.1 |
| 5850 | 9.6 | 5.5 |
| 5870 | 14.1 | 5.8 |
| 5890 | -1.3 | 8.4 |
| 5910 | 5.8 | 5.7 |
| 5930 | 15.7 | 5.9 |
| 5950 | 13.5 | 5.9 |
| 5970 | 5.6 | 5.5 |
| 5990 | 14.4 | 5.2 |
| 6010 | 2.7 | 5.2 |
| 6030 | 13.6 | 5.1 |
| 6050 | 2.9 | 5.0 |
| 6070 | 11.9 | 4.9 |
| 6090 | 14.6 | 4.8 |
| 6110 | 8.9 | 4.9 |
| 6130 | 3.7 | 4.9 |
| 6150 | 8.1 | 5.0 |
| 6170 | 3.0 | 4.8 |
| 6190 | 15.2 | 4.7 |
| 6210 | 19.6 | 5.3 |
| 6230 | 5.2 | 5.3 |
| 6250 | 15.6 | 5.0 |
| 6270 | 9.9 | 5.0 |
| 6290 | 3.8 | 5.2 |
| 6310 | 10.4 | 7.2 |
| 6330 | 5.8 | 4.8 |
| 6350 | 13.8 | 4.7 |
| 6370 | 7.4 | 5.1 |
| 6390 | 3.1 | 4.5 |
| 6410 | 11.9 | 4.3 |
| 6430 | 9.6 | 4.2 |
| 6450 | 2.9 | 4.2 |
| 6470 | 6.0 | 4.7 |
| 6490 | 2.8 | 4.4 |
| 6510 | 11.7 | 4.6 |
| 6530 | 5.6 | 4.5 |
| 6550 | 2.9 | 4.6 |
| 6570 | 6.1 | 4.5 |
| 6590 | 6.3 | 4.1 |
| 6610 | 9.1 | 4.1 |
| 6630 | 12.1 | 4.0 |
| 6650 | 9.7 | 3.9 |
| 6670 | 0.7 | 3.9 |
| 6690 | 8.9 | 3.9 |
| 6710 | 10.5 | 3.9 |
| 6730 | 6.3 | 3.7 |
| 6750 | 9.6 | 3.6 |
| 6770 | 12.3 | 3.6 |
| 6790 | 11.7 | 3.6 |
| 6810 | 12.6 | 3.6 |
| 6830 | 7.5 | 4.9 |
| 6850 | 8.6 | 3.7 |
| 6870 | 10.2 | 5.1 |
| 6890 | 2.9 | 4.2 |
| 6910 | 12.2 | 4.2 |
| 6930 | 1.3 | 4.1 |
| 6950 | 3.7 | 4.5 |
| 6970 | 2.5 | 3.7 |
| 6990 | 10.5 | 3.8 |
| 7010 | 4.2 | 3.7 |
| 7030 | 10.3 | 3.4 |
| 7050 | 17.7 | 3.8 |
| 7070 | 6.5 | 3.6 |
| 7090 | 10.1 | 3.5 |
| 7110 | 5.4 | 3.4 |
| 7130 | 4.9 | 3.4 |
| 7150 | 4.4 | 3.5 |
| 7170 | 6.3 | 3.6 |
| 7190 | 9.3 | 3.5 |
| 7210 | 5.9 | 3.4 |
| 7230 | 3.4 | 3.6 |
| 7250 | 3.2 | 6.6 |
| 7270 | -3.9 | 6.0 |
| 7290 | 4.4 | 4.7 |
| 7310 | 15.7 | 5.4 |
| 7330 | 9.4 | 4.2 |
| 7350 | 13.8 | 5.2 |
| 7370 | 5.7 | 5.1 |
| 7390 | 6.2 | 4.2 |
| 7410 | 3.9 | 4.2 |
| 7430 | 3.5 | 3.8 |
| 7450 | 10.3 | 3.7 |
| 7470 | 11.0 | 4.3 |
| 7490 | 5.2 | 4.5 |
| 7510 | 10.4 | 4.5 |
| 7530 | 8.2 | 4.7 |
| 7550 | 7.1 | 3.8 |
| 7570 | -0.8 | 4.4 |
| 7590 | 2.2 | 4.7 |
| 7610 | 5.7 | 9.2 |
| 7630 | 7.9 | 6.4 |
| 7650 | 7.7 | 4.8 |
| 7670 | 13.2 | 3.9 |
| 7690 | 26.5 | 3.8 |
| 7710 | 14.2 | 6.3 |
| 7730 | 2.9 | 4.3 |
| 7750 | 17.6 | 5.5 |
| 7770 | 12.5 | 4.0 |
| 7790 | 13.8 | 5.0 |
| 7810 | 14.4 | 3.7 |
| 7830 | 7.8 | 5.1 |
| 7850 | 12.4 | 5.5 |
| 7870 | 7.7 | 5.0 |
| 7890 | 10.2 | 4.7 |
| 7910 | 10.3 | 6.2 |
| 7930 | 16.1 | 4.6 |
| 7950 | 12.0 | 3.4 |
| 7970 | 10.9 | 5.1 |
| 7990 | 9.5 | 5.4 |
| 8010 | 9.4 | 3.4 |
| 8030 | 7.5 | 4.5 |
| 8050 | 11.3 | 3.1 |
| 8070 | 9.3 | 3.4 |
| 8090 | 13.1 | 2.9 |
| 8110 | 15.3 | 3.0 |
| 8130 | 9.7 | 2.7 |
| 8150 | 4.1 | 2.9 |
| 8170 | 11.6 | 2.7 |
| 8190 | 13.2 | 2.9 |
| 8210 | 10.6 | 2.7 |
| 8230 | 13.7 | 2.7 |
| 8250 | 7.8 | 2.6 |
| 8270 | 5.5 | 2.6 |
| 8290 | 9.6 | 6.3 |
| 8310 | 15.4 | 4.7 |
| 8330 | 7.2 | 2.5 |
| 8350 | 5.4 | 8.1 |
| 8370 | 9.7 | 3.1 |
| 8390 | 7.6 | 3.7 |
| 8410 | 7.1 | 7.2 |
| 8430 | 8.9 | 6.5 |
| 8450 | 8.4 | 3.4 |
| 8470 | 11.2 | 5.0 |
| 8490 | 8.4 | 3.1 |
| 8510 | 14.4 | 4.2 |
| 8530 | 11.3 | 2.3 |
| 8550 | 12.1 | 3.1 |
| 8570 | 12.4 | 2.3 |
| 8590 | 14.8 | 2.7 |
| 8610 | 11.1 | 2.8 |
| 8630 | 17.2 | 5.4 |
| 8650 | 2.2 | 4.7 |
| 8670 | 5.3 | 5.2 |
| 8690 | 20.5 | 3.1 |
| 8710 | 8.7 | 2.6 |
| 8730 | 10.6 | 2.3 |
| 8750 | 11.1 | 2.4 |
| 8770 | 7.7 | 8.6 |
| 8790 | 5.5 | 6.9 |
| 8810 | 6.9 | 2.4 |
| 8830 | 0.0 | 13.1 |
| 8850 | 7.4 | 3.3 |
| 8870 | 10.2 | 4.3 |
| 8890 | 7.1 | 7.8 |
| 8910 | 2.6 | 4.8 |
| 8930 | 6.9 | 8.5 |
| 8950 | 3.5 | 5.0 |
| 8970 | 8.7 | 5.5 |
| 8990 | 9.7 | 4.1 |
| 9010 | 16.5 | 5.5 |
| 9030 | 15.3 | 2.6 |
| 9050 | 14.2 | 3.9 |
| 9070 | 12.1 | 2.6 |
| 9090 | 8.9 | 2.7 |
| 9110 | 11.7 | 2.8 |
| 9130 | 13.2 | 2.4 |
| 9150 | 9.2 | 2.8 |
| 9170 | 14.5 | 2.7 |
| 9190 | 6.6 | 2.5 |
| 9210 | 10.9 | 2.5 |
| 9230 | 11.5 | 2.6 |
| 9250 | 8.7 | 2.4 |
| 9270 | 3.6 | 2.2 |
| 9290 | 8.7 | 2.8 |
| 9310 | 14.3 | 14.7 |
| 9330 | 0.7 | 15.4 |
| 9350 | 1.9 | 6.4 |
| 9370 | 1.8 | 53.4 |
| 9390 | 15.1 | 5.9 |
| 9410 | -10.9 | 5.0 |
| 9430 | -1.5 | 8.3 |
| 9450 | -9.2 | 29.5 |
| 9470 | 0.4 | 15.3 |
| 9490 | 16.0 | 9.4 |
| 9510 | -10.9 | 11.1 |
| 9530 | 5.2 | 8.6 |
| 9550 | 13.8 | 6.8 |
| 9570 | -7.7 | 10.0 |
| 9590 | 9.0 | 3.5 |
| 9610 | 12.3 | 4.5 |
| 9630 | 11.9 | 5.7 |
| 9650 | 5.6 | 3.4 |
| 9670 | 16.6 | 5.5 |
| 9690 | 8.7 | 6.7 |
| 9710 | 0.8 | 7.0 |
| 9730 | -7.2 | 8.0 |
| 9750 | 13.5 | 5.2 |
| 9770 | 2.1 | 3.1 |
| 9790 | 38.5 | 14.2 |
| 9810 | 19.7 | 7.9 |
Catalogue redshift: 1.06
